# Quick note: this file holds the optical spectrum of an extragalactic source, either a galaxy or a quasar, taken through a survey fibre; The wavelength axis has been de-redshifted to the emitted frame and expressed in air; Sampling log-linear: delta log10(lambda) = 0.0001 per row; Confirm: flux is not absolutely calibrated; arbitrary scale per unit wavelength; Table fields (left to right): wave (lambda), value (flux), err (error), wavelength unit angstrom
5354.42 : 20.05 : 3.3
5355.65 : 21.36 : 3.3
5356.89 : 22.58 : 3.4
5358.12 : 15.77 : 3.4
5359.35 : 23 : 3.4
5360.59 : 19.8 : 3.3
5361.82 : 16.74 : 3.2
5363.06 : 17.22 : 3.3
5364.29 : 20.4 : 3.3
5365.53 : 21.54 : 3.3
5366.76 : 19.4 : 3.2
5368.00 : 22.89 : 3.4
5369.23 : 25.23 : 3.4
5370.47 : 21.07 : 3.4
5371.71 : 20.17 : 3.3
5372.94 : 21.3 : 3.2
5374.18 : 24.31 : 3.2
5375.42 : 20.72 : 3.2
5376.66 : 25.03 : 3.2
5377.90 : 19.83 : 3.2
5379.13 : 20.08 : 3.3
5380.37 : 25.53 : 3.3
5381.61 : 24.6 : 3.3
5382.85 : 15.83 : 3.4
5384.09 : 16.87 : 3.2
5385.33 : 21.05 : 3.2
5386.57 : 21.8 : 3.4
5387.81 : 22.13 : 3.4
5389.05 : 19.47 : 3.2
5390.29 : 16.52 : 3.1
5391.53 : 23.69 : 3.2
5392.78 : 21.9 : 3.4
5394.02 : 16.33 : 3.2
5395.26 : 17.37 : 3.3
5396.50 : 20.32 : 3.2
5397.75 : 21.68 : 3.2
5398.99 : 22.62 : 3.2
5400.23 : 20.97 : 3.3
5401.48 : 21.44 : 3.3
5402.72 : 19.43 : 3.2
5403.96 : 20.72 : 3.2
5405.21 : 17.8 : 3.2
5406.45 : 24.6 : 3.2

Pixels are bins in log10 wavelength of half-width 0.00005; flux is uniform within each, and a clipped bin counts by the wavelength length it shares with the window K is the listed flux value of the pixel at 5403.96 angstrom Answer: 20.72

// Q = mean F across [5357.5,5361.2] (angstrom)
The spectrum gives 19.5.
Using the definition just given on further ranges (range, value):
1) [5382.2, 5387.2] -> 18.9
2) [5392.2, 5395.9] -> 18.5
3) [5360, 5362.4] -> 18.3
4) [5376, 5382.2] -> 23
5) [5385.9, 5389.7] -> 21.1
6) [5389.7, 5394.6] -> 19.6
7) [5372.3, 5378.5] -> 22.2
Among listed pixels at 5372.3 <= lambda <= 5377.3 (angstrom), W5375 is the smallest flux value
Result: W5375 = 20.72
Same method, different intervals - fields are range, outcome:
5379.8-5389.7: 15.83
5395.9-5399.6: 20.32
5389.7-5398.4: 16.33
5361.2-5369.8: 16.74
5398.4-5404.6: 19.43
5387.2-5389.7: 19.47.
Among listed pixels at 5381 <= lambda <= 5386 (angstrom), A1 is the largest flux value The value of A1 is 24.6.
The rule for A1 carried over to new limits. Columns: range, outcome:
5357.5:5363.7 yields 23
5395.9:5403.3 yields 22.62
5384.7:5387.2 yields 21.8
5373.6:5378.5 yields 25.03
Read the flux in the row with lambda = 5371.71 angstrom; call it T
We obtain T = 20.17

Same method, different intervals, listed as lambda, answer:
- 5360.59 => 19.8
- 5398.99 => 22.62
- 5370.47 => 21.07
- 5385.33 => 21.05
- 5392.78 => 21.9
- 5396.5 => 20.32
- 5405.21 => 17.8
